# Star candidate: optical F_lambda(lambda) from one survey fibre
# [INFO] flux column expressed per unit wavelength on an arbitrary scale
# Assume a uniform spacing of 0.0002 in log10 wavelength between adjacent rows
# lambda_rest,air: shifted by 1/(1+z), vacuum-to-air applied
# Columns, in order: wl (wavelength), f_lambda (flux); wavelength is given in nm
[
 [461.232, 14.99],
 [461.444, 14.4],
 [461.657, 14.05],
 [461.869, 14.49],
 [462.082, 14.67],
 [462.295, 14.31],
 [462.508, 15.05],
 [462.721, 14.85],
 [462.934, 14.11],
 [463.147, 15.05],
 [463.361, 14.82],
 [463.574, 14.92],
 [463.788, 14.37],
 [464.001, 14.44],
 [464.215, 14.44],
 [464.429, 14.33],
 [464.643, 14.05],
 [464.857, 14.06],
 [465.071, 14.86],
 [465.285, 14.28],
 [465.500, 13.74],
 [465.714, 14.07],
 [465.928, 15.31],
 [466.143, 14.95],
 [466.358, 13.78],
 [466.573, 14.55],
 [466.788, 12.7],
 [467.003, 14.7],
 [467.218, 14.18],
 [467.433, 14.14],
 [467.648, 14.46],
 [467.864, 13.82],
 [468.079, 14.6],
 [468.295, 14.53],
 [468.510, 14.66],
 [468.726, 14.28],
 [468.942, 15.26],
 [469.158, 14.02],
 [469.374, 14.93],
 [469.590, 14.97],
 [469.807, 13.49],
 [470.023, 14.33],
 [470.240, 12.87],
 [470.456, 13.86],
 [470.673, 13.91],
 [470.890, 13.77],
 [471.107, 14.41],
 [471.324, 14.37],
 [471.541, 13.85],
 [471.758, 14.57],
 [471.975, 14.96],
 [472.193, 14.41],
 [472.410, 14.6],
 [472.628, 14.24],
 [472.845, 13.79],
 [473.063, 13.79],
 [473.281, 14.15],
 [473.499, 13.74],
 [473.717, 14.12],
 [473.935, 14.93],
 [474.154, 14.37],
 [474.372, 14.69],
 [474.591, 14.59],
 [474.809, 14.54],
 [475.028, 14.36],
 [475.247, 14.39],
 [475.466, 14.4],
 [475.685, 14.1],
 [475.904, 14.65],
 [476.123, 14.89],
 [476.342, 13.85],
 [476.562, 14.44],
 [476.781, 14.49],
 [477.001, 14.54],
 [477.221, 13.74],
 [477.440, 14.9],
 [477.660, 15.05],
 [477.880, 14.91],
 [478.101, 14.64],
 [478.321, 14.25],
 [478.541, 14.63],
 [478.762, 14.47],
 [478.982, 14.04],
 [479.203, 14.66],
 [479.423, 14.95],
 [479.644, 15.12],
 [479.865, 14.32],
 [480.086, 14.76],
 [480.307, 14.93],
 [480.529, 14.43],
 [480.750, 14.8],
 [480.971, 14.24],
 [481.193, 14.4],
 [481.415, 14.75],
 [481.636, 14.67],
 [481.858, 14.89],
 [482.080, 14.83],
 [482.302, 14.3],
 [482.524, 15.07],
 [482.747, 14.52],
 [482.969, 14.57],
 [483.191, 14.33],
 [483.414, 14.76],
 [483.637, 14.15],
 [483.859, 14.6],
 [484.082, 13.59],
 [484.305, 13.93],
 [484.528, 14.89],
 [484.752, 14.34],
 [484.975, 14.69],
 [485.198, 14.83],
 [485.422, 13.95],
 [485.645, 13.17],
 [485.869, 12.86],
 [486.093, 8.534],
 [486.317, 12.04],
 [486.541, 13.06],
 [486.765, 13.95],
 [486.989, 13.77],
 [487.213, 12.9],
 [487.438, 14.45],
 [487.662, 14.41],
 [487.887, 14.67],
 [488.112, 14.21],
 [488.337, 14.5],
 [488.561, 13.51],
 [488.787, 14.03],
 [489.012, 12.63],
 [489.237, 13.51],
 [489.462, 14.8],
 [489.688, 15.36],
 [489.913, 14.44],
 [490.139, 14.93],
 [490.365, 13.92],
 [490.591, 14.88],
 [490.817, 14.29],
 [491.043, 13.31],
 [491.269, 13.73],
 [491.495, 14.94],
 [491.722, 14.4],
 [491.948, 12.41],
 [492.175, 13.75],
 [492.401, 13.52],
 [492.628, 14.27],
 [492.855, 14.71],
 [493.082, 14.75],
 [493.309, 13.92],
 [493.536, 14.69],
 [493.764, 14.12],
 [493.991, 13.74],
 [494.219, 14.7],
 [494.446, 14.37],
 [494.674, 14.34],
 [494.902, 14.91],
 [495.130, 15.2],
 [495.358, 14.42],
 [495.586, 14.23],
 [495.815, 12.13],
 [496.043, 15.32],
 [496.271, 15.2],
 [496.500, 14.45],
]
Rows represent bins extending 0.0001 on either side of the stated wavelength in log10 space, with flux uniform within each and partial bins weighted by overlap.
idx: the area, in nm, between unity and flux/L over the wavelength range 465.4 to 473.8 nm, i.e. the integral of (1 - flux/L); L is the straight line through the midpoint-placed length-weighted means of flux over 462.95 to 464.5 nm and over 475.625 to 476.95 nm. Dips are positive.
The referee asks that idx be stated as 0.17 nm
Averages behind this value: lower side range 14.6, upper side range 14.4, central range 14.2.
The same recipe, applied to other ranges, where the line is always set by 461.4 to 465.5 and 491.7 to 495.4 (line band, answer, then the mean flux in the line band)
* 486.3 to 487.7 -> 0.07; 13.6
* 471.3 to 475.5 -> 0.02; 14.3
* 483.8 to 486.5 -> 0.17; 13.4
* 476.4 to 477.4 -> 0.00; 14.3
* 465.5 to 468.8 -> 0.04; 14.3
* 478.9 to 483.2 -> -0.09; 14.6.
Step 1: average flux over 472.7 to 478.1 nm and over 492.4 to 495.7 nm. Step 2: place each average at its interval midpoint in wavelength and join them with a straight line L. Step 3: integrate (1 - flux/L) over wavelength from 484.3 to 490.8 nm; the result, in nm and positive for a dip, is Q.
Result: 0.26 nm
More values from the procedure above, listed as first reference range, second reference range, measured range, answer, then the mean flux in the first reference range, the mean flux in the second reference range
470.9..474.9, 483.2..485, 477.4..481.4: -0.083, 14.3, 14.3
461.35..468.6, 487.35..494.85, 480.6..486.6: 0.092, 14.4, 14.2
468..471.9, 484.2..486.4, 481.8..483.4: -0.136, 14.3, 13.3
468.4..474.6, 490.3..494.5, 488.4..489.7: 0.024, 14.3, 14.1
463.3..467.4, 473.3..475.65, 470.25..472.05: 0.031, 14.3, 14.4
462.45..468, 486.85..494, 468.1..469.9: -0.024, 14.4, 14.1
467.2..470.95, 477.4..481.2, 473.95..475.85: 0.000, 14.2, 14.6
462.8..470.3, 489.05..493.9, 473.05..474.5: 0.002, 14.4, 14.2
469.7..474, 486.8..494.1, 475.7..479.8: -0.131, 14.1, 14.1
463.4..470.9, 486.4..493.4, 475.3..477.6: -0.036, 14.3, 14.1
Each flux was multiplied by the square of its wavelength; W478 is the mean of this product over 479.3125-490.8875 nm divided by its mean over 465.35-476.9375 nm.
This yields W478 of 1.0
